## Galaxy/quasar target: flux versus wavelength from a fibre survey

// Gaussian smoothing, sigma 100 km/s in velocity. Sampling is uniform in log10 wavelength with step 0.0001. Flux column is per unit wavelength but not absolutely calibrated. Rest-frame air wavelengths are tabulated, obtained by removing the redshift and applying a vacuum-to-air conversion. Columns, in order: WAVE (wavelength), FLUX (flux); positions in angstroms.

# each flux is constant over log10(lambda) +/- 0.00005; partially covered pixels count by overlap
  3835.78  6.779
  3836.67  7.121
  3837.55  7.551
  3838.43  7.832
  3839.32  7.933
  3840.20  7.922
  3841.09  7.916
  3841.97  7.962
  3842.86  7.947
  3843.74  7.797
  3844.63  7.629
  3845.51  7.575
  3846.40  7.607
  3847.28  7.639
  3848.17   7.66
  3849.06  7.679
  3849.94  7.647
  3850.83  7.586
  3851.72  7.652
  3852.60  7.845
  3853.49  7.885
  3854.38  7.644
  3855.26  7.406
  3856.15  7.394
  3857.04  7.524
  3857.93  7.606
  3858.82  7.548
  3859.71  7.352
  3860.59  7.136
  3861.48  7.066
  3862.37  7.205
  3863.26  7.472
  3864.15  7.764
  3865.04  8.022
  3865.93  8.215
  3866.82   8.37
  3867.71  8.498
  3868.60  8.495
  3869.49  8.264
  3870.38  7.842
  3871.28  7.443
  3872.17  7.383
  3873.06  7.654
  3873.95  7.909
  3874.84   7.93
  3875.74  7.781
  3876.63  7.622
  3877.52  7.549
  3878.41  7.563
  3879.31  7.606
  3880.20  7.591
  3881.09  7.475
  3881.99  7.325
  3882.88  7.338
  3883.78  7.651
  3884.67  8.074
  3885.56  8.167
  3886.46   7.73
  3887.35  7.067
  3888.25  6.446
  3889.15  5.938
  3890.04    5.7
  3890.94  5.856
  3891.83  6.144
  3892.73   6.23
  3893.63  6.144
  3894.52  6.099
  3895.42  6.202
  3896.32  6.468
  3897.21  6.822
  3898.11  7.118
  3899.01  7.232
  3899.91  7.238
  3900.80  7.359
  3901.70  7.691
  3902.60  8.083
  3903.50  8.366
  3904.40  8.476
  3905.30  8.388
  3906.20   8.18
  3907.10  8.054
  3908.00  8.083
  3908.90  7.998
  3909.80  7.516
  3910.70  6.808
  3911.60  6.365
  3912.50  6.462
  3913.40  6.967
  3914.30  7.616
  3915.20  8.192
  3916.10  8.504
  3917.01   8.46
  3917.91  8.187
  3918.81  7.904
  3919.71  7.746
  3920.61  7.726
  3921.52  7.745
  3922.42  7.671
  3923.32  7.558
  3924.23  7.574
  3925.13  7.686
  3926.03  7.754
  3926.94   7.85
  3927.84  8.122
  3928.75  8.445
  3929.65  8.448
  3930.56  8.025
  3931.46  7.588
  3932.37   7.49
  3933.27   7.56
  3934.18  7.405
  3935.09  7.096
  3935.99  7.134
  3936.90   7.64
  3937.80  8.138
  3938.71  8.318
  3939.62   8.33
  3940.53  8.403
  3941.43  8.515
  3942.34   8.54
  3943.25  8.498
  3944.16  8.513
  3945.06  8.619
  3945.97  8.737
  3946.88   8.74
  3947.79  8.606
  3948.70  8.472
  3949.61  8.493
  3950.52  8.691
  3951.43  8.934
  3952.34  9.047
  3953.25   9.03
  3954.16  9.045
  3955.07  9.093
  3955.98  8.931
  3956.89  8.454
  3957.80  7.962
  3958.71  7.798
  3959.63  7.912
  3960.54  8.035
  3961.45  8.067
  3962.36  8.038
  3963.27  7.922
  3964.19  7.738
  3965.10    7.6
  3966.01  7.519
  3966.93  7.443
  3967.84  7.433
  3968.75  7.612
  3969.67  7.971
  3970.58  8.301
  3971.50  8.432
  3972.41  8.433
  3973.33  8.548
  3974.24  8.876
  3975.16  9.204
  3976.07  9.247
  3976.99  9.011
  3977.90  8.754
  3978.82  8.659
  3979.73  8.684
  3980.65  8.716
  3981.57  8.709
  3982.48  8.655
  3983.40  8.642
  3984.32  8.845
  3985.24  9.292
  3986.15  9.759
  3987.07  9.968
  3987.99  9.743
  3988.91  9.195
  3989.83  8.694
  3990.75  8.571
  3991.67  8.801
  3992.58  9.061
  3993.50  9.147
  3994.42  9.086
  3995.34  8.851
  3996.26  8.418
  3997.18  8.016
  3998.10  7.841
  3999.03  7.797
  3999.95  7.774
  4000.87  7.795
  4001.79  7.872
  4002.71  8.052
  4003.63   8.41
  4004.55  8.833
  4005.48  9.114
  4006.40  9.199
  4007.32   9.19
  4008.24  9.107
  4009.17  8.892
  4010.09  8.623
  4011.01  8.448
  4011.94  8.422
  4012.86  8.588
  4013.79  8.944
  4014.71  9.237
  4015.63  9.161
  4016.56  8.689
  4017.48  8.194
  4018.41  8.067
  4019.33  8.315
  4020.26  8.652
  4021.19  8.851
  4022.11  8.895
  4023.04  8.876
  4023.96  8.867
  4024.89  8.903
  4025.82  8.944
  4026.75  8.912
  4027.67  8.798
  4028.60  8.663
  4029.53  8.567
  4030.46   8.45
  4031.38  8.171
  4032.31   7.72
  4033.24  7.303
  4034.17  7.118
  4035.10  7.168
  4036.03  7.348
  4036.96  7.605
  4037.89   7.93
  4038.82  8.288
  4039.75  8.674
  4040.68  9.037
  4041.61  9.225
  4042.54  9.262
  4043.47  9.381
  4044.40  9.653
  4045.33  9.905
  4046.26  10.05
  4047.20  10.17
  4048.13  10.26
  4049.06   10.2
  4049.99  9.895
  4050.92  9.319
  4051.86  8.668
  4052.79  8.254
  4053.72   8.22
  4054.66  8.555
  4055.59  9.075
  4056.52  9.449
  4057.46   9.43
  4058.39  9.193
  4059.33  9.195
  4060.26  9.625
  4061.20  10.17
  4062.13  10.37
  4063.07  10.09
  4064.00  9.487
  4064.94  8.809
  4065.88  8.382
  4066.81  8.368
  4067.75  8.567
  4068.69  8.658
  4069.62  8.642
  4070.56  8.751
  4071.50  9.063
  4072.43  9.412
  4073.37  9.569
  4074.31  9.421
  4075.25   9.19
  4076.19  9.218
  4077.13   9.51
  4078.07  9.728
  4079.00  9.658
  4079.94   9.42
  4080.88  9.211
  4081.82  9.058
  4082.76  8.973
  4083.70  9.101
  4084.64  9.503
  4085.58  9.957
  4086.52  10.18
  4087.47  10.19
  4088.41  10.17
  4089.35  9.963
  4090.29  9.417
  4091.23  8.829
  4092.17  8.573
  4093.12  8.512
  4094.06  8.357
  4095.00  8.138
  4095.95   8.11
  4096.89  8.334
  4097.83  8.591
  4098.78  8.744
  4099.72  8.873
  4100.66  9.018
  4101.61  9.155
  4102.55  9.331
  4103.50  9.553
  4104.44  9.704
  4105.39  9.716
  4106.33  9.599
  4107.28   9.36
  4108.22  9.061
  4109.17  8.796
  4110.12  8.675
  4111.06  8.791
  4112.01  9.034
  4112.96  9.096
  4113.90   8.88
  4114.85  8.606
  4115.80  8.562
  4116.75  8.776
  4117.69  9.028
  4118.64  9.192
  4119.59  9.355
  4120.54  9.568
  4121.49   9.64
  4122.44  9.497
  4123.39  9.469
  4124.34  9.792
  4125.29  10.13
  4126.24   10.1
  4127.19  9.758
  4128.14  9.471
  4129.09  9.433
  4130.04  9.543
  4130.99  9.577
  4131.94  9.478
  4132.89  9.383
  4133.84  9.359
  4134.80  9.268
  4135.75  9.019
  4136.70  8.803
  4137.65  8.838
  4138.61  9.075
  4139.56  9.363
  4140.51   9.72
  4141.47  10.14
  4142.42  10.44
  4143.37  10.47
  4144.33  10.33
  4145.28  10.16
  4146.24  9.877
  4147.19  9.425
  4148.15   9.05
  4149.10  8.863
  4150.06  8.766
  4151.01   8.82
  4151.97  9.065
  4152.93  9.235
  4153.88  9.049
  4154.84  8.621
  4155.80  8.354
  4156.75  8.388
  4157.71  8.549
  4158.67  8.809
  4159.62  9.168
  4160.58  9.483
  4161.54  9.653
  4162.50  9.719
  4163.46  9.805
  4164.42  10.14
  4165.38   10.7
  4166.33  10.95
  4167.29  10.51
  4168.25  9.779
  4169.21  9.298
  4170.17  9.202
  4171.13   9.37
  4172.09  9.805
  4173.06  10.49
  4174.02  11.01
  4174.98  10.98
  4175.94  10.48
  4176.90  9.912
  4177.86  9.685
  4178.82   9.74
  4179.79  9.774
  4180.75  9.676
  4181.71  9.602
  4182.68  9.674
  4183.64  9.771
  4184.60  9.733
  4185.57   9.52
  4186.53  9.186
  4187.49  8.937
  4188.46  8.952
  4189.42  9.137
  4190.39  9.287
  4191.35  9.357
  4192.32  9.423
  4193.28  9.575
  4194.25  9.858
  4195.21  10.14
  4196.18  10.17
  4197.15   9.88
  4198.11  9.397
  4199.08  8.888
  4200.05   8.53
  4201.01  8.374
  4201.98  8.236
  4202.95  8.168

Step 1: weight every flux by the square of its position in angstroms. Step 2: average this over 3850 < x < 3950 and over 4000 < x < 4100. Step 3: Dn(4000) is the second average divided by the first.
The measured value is 1.26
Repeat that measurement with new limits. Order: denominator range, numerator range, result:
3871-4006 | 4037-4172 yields 1.26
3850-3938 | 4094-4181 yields 1.41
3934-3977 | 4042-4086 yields 1.19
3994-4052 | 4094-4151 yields 1.12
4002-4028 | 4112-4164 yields 1.13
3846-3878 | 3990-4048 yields 1.21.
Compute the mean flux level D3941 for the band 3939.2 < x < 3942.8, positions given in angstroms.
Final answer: 8.45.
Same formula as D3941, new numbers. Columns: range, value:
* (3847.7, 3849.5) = 7.65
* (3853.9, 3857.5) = 7.49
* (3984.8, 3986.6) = 9.57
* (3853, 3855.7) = 7.65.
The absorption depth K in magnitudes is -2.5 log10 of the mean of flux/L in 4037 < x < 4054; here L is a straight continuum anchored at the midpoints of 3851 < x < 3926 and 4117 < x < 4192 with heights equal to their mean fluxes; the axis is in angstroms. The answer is -0.062 mag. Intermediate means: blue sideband 7.5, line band 9.22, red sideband 9.55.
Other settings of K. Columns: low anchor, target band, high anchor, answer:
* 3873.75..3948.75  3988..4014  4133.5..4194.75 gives -0.04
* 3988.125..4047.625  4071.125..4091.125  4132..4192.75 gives -0.06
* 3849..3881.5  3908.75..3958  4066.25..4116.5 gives 0.01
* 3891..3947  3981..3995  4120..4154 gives -0.10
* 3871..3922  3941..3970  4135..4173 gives -0.06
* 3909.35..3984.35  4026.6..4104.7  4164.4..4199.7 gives -0.01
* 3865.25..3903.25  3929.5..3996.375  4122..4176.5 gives -0.06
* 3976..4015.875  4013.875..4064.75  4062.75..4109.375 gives 0.01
